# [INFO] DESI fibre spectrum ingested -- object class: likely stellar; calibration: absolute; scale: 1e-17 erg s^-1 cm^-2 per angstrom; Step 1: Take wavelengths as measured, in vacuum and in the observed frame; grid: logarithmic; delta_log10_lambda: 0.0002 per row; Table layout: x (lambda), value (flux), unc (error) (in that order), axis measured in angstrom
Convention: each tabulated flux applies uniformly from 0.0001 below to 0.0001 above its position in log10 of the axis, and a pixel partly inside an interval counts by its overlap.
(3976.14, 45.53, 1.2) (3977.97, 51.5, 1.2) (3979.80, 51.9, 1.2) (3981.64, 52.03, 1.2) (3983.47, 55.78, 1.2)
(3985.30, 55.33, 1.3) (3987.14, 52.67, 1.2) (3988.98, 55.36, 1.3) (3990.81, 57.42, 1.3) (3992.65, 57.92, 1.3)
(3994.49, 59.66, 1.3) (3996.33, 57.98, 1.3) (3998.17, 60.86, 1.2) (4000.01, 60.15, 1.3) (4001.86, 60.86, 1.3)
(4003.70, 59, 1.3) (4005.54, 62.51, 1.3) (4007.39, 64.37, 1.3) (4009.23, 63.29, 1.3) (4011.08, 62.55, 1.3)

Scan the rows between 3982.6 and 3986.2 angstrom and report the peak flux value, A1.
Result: 55.78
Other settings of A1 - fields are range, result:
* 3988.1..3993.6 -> 57.92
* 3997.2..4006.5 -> 62.51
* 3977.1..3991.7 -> 57.42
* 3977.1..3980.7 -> 51.9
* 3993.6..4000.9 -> 60.86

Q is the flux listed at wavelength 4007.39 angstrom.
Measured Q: 64.37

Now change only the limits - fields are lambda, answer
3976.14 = 45.53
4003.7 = 59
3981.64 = 52.03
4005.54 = 62.51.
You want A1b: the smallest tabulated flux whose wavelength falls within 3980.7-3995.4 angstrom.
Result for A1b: 52.03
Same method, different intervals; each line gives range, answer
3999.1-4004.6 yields 59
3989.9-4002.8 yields 57.42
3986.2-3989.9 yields 52.67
